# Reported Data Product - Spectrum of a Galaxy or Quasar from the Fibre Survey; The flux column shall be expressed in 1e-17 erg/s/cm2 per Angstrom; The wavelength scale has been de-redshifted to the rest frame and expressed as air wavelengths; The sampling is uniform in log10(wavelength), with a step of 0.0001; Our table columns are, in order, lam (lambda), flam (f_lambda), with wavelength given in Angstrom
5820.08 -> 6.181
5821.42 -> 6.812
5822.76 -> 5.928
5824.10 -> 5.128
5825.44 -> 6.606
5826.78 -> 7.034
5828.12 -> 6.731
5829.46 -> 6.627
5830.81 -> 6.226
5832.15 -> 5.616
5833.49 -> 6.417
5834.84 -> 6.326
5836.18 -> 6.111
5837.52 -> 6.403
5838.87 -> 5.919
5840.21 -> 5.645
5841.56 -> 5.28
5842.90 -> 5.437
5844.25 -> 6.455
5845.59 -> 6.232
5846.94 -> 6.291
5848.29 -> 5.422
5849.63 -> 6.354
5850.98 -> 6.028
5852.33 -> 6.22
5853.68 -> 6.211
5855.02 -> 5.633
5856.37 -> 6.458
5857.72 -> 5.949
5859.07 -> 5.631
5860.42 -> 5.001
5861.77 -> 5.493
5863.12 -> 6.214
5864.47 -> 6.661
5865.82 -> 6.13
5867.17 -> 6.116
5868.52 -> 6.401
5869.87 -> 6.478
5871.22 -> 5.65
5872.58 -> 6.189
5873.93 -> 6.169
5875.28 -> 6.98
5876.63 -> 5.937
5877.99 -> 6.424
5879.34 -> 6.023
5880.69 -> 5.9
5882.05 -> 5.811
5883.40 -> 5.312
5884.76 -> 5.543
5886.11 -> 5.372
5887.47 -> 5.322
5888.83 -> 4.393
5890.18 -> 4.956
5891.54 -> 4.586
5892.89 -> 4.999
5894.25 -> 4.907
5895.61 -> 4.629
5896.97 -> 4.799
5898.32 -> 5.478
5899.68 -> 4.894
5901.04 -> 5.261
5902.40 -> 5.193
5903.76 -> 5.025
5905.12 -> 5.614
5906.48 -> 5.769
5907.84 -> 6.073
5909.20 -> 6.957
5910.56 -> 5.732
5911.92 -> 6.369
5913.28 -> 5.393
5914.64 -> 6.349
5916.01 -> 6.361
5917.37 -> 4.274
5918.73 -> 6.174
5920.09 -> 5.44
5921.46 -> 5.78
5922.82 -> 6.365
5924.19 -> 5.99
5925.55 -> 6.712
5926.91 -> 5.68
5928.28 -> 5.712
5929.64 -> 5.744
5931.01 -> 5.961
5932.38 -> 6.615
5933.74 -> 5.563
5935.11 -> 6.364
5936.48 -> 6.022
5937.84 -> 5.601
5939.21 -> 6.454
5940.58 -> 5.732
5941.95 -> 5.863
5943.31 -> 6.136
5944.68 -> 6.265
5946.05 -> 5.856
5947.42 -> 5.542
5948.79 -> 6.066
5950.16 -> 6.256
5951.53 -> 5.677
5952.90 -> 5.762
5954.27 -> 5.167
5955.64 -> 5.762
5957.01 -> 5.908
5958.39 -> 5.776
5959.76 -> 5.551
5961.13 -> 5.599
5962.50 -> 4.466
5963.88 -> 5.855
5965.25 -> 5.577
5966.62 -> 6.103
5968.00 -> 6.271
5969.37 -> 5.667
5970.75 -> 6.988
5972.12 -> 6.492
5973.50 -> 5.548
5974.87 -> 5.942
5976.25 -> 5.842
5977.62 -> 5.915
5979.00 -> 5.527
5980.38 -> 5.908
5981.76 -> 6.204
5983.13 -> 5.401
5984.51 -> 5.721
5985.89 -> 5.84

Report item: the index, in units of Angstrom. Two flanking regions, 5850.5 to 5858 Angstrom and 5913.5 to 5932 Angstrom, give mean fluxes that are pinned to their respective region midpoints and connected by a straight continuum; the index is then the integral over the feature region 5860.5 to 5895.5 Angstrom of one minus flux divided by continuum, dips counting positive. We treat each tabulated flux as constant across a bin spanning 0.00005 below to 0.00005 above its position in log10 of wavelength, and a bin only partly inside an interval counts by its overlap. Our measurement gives 1.72 Angstrom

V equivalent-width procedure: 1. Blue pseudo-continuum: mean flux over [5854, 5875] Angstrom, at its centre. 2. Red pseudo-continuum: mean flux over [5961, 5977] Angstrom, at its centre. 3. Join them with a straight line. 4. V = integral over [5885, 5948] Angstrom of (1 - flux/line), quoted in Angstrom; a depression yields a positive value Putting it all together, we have 3.1 Angstrom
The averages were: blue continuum 6.03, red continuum 5.87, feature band 5.66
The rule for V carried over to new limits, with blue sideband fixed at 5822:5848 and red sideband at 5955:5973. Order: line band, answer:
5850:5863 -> 0.4 Angstrom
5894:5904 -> 1.6 Angstrom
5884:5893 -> 1.5 Angstrom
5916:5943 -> 0.0 Angstrom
